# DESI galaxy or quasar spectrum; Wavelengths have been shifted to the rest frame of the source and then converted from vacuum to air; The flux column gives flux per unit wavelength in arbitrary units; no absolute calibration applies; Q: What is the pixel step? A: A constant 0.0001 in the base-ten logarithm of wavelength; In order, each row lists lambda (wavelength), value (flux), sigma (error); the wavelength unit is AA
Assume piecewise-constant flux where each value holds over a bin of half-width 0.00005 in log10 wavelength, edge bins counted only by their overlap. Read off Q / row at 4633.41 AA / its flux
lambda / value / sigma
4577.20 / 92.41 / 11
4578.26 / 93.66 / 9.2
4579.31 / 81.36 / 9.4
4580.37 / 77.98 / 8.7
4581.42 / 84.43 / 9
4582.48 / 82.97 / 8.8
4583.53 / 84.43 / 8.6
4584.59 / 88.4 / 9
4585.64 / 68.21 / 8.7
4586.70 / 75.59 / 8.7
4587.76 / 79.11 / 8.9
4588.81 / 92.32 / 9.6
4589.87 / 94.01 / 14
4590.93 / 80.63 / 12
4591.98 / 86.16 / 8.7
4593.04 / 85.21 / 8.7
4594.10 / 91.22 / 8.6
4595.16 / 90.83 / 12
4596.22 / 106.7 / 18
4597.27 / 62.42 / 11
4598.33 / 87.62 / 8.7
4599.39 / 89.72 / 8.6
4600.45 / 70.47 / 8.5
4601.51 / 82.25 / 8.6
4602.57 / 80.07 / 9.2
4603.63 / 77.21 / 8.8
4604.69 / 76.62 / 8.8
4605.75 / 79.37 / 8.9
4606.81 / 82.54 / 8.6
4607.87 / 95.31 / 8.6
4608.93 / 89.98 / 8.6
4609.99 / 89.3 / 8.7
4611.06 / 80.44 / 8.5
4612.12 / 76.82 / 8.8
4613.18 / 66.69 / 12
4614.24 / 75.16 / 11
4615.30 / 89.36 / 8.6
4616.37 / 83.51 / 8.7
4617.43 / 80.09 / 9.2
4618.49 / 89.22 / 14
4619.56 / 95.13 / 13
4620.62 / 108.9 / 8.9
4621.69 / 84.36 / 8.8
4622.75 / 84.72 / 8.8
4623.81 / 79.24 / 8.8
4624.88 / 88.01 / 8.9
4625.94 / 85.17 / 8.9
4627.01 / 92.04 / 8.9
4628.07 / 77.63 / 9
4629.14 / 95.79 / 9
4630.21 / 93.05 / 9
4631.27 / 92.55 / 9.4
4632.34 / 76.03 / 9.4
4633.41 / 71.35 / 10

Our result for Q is 71.35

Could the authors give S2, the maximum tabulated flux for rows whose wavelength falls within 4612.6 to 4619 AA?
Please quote 89.36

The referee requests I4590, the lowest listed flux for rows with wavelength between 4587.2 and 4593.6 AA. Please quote 79.11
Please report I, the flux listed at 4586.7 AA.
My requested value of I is 75.59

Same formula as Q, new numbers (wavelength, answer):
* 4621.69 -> 84.36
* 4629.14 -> 95.79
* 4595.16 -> 90.83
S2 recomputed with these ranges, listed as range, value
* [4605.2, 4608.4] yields 95.31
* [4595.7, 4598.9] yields 106.7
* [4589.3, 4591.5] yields 94.01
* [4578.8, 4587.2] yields 88.4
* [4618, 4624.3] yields 108.9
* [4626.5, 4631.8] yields 95.79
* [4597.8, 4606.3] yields 89.72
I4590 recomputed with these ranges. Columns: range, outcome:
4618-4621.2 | 89.22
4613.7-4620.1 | 75.16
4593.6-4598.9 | 62.42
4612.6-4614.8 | 66.69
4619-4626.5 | 79.24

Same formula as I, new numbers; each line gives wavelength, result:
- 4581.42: 84.43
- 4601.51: 82.25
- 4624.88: 88.01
